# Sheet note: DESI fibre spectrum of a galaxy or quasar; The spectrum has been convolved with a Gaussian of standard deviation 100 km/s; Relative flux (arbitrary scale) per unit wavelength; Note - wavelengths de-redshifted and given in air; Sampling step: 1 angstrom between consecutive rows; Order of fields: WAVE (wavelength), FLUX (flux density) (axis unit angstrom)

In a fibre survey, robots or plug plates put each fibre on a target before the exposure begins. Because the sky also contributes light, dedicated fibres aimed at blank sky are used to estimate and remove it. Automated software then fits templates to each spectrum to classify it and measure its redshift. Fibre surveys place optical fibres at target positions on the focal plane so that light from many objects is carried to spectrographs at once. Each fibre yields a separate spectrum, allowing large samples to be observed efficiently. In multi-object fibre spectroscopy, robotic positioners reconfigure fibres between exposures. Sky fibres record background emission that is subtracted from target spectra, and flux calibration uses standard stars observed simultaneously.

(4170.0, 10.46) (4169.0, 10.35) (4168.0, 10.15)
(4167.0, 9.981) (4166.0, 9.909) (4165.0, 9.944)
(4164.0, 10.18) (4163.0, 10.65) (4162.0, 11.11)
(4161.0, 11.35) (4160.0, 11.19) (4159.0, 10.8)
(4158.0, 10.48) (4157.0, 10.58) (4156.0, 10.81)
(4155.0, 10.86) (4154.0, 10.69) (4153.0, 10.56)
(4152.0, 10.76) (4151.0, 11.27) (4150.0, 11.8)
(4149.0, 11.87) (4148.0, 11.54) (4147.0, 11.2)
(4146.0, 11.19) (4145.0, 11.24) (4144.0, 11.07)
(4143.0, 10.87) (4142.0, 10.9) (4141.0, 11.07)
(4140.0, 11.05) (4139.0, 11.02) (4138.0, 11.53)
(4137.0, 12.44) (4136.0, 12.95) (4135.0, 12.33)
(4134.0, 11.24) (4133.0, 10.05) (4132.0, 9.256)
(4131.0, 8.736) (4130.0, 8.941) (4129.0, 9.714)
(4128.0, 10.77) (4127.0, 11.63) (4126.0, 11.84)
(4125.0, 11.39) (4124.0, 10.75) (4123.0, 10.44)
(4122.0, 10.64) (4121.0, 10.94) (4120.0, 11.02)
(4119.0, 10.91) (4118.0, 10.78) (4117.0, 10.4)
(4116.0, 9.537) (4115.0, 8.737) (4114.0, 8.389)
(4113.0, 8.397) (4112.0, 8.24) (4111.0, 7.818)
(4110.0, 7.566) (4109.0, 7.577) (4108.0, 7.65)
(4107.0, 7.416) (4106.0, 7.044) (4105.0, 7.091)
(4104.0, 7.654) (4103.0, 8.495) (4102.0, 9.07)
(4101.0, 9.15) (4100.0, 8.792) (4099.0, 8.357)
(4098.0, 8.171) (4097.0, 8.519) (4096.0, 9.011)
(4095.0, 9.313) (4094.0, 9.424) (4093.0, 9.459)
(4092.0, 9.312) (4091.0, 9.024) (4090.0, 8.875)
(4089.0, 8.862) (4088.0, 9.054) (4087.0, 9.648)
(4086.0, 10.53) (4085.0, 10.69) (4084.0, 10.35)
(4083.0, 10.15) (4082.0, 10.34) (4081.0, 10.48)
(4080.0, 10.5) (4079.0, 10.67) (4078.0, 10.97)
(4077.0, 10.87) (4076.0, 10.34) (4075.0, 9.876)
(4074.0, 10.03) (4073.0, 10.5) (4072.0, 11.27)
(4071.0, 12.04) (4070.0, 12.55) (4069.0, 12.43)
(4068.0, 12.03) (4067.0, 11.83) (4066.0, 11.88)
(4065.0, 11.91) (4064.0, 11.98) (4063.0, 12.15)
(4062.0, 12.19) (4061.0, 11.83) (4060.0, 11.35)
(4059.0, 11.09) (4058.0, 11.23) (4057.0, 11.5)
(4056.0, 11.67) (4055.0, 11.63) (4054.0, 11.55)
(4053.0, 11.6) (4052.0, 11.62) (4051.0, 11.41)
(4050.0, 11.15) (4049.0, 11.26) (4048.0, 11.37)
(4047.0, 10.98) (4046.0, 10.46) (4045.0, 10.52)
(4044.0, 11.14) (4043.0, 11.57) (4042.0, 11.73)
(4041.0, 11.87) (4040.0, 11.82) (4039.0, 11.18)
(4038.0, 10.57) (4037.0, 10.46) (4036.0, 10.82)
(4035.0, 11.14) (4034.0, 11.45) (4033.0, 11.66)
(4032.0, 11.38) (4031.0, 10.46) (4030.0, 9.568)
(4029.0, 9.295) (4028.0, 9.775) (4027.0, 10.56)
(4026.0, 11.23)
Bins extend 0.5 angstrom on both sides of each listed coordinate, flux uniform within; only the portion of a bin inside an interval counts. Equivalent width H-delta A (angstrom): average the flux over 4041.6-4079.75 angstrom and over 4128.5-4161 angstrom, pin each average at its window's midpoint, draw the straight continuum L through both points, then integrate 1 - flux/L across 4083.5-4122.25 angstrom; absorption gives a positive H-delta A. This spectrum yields 7.4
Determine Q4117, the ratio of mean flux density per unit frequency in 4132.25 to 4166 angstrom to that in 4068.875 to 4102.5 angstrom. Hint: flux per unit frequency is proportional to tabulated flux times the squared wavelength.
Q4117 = 1.15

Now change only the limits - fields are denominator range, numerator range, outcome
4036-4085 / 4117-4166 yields 1.01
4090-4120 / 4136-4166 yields 1.30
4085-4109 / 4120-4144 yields 1.27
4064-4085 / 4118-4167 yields 1.02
